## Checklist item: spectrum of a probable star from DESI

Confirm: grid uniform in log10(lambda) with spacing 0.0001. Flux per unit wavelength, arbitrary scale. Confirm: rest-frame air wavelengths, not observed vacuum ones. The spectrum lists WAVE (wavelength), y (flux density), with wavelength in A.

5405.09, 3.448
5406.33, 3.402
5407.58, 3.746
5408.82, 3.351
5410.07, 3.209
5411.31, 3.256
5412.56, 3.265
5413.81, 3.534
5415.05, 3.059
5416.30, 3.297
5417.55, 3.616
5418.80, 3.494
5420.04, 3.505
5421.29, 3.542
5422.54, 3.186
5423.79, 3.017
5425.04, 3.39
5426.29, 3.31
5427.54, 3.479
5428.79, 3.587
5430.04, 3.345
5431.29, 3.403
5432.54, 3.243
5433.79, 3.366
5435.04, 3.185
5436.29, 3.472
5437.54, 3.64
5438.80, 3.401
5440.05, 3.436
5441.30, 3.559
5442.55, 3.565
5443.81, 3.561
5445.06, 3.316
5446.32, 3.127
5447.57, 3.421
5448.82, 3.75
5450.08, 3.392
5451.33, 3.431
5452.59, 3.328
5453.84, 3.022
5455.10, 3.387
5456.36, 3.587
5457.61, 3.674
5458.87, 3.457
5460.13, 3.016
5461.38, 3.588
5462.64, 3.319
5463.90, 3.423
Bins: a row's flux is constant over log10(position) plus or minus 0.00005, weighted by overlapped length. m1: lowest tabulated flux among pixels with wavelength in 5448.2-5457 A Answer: 3.022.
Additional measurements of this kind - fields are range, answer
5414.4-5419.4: 3.059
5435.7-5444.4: 3.401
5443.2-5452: 3.127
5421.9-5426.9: 3.017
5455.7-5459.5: 3.457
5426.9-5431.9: 3.345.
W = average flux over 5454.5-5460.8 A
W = 3.43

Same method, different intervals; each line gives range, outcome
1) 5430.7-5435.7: 3.3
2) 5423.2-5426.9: 3.24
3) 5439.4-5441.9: 3.5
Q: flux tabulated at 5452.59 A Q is 3.328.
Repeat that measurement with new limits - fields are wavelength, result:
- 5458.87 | 3.457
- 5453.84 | 3.022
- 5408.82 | 3.351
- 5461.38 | 3.588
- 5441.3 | 3.559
